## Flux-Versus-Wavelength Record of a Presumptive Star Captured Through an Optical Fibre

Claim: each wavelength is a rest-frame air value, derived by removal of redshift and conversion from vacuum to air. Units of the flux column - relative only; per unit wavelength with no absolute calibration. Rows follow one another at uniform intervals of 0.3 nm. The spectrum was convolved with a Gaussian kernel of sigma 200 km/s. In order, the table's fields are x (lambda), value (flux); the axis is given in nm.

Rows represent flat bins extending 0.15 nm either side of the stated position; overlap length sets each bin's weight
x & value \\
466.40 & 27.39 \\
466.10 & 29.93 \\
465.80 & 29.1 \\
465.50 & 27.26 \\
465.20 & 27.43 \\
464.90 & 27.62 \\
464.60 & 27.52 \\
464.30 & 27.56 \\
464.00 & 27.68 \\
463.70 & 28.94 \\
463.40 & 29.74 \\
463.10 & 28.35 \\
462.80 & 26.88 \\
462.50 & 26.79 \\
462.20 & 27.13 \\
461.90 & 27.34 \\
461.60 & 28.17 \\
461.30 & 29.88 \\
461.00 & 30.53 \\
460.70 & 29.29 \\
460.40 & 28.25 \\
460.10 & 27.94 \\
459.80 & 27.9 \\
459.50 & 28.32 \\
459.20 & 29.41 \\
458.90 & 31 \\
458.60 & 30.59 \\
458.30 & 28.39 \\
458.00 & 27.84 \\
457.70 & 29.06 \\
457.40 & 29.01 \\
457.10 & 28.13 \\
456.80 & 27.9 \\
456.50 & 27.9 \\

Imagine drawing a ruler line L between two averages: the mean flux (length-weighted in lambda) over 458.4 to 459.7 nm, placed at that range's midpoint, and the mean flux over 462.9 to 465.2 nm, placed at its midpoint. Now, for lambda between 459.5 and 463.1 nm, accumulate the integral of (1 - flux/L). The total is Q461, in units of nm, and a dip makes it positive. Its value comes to 0.10 nm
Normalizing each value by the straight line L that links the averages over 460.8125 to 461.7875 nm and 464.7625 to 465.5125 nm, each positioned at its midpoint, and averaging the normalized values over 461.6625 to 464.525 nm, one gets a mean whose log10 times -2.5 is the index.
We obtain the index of 0.03 mag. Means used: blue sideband 29.4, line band 27.8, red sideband 27.5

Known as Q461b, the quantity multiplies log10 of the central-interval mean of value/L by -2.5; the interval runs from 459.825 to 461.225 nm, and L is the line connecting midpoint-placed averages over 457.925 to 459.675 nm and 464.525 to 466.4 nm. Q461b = 0.001 mag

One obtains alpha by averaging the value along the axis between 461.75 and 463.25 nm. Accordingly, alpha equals 27.3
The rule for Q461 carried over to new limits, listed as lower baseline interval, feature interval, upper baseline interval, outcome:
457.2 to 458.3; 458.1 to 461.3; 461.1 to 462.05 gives -0.07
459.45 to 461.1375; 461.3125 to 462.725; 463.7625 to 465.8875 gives 0.04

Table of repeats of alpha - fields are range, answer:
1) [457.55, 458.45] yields 28.4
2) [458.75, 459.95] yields 29.2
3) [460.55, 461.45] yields 29.9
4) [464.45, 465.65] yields 27.5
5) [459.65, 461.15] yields 28.8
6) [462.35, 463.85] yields 28.1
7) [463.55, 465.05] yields 27.9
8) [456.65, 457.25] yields 28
